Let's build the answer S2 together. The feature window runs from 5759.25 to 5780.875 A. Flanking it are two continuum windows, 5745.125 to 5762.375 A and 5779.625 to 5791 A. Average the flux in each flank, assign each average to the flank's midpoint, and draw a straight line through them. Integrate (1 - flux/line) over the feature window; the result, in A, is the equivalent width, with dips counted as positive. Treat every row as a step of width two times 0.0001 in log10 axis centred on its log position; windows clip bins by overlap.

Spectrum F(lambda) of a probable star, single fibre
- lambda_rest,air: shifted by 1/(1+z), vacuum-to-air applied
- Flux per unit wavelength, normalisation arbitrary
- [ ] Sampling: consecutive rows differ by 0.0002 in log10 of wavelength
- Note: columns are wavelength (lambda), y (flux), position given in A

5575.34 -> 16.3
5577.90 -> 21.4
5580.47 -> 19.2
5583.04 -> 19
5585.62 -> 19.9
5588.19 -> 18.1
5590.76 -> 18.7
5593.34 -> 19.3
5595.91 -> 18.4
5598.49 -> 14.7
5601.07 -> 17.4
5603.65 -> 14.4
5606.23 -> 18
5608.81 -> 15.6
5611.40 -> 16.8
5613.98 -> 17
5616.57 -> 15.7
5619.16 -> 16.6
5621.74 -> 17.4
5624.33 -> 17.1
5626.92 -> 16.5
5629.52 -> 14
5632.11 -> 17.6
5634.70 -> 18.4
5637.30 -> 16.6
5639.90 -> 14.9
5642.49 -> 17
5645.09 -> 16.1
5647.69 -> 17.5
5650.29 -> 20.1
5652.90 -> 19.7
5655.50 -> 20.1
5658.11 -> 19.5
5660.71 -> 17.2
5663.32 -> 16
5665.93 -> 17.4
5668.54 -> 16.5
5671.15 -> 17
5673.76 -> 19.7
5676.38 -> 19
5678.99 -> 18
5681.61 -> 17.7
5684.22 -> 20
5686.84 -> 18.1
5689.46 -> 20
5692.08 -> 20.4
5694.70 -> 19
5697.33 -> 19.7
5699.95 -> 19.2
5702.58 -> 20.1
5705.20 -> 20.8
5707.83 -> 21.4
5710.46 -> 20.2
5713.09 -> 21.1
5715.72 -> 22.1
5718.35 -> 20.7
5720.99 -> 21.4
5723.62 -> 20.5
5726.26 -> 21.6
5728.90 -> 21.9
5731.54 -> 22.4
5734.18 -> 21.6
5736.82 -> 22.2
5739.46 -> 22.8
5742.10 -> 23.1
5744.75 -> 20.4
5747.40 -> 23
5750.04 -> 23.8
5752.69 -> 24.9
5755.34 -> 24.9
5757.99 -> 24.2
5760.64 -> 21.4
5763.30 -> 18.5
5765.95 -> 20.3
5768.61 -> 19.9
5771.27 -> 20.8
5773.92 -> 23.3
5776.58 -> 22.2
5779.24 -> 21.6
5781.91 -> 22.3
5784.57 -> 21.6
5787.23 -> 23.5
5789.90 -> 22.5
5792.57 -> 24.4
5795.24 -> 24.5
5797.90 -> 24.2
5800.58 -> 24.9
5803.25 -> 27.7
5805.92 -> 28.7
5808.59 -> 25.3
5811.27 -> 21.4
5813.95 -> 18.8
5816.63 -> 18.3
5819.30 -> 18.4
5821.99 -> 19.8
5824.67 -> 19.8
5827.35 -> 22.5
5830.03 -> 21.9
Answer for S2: 1.7 A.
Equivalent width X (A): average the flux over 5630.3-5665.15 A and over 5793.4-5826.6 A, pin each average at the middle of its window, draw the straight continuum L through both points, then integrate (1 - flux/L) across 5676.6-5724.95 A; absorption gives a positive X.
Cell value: -1.7 A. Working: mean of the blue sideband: 17.7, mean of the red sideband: 22.7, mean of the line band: 20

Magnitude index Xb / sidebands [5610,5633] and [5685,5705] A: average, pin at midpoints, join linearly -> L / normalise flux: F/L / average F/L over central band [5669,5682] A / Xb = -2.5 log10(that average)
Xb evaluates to 0.03 mag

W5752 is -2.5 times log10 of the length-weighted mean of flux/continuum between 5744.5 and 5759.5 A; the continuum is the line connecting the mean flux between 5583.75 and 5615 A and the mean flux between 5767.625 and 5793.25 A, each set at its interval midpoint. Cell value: -0.11 mag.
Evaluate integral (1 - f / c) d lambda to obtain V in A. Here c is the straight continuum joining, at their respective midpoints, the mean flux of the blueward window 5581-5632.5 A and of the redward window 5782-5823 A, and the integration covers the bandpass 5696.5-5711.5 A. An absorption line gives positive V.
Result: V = -0.2 A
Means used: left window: 17.1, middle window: 20.3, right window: 22.9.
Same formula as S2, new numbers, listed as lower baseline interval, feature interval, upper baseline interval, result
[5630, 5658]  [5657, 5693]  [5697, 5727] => 1.6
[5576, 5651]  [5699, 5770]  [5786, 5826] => -3.0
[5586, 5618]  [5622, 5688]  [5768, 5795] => 3.5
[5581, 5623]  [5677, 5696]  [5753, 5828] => 0.6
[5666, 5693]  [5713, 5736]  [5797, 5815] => -0.9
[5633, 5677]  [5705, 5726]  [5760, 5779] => -1.7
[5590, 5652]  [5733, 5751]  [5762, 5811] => -0.8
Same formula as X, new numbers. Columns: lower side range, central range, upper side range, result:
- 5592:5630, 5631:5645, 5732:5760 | 0.86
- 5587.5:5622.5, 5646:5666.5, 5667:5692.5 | -0.41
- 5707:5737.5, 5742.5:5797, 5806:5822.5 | -3.18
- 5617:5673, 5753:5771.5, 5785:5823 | -0.14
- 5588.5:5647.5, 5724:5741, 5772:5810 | -0.36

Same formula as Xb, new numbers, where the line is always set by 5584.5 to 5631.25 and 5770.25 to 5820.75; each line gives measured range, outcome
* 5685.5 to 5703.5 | 0.01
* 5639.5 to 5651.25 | 0.06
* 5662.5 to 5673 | 0.12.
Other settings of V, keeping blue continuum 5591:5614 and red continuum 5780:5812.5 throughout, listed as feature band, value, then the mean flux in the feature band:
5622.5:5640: 1.38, 16.6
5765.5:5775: 0.88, 21.1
